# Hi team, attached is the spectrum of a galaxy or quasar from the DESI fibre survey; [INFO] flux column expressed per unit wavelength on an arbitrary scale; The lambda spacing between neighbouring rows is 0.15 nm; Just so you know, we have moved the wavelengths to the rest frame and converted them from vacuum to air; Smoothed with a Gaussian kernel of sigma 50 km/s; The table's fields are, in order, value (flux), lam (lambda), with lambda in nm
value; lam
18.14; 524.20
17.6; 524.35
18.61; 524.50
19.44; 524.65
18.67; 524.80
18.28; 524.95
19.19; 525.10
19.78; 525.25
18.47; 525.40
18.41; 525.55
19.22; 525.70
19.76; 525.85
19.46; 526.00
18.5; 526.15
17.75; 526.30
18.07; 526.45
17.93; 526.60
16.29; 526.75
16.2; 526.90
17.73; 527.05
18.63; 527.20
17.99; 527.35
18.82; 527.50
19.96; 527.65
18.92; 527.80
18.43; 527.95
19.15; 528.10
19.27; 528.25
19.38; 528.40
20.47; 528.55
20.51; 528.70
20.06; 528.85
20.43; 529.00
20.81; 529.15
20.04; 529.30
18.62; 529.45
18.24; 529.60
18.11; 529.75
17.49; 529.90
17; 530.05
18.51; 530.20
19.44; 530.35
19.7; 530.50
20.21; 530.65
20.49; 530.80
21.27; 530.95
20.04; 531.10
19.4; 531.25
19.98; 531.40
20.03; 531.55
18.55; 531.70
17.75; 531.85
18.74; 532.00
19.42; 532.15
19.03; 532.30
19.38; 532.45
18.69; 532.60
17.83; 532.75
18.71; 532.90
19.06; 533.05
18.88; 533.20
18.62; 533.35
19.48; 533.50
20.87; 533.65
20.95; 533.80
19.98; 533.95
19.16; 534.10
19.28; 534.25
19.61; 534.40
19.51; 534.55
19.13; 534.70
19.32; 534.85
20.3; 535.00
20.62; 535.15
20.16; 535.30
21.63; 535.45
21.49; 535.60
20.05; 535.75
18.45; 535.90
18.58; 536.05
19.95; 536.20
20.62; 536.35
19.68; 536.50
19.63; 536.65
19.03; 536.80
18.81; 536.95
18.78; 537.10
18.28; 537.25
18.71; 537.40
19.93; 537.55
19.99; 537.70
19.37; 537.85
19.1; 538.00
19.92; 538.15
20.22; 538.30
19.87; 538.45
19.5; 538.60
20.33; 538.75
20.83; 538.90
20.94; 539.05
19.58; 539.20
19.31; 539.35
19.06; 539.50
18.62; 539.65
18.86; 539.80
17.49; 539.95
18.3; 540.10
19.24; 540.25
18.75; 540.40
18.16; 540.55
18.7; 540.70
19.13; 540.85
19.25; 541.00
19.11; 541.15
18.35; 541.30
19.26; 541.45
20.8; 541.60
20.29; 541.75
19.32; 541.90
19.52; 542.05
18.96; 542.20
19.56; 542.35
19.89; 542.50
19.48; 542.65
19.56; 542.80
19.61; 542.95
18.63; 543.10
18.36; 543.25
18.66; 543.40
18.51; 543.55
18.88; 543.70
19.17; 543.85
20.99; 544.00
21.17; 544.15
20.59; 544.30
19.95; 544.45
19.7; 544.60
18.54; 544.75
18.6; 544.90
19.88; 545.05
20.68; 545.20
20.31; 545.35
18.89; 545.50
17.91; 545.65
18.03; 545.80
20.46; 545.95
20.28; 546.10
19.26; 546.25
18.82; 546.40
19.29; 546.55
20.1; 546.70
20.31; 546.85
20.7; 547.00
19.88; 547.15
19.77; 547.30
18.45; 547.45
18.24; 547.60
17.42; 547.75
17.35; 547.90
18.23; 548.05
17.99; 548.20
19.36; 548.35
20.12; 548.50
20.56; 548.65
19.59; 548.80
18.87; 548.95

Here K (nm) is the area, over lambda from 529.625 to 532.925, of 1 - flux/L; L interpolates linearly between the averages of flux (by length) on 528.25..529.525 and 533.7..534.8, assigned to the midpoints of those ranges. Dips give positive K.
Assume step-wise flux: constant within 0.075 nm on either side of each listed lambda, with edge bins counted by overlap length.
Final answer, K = 0.13 nm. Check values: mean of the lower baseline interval 20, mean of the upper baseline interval 19.7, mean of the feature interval 19.1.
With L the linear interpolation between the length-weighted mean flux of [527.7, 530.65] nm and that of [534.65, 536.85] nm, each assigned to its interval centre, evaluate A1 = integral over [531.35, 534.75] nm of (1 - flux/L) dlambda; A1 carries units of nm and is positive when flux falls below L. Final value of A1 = 0.07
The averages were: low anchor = 19.2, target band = 19.2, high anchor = 19.9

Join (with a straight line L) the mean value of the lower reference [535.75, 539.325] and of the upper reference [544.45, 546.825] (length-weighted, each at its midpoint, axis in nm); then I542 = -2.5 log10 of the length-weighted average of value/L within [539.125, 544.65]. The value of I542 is 0.01 mag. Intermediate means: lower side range 19.6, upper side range 19.4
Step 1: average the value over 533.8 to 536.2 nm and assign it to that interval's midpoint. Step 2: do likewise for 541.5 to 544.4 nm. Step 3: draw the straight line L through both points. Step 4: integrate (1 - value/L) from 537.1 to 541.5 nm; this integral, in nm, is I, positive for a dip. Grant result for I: 0.10 nm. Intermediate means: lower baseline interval 19.9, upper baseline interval 19.6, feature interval 19.2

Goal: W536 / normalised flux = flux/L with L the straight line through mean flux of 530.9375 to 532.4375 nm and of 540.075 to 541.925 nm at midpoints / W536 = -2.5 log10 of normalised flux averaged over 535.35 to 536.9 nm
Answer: -0.036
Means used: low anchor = 19.3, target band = 19.9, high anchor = 19.1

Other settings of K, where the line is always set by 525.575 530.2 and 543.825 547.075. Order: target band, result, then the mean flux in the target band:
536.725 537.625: 0.016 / 18.9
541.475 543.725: 0.025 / 19.3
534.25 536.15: -0.071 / 19.9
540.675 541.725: 0.010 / 19.3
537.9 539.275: -0.048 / 20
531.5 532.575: 0.002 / 18.9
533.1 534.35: -0.036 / 19.6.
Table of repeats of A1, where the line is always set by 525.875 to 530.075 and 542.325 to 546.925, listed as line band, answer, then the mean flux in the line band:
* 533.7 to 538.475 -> -0.146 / 19.7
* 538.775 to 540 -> -0.010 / 19.4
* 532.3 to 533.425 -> 0.013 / 18.8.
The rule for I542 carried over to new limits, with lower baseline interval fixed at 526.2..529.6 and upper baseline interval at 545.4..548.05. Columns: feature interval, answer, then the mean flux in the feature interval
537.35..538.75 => -0.038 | 19.7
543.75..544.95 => -0.043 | 19.8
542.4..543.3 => -0.013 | 19.3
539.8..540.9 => 0.028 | 18.5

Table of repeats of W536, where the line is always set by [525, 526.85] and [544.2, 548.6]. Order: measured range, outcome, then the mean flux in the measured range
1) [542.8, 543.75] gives 0.02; 18.8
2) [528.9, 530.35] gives -0.01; 18.9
